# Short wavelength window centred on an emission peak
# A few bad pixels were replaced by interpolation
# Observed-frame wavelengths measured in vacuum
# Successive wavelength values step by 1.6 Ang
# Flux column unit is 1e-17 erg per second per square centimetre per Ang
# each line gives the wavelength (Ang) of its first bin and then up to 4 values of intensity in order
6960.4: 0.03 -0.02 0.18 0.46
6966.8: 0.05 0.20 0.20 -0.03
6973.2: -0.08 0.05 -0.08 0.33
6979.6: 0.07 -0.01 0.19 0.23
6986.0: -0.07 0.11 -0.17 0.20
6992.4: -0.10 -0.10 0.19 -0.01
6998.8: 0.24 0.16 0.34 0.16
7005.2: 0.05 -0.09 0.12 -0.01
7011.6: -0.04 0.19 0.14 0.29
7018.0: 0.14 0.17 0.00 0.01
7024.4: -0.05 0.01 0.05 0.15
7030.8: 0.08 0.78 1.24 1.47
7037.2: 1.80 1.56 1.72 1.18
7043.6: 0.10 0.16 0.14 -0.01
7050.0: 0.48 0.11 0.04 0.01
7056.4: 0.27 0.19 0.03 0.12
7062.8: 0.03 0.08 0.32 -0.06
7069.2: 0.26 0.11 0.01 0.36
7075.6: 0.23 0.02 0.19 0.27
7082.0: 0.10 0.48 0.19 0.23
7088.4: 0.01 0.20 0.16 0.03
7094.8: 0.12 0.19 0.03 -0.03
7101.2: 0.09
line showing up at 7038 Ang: [O II]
